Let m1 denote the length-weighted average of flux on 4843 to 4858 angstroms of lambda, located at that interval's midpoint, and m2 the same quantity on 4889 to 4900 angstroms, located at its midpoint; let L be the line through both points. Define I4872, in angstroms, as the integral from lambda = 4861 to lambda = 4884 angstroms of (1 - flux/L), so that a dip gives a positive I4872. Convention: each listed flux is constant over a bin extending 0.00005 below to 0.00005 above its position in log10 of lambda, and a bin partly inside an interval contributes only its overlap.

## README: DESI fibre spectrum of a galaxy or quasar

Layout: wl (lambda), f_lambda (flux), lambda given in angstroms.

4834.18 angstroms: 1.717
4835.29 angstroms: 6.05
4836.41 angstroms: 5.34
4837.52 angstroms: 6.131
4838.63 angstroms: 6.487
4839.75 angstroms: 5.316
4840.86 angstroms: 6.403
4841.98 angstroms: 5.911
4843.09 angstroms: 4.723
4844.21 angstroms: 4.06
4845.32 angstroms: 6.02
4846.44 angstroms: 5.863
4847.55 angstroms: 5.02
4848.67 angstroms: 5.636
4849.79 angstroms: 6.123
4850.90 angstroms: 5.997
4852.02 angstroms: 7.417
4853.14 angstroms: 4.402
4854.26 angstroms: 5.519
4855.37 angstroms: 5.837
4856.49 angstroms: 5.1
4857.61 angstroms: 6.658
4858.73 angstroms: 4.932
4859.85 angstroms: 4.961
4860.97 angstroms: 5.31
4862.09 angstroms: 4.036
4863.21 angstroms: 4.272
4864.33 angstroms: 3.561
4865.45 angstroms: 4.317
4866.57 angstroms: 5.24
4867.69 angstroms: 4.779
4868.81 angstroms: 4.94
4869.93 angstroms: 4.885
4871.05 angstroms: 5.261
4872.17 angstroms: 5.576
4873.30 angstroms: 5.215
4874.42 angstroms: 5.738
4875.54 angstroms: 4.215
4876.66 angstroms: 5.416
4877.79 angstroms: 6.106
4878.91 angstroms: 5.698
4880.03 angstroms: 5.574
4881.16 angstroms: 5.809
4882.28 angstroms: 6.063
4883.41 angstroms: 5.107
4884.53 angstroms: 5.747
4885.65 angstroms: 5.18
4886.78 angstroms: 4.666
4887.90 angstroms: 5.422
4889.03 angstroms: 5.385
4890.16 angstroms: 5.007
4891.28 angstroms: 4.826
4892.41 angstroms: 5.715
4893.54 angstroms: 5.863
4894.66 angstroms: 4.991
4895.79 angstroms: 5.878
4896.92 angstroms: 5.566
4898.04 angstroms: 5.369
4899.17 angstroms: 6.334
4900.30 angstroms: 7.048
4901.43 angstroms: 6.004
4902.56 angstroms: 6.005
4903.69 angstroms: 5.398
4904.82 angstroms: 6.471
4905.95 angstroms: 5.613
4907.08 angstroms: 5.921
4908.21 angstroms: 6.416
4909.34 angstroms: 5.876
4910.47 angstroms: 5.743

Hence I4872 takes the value 2.0 angstroms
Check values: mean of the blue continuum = 5.61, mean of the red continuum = 5.54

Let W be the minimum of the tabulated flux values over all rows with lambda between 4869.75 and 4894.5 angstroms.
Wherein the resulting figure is 4.215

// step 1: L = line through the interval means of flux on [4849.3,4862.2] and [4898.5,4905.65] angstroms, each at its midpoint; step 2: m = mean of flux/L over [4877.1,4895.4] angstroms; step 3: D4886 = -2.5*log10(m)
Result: 0.10 mag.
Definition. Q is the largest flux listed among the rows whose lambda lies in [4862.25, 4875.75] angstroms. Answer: 5.738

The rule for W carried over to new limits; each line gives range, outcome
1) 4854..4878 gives 3.561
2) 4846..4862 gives 4.402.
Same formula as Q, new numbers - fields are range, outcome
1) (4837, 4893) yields 7.417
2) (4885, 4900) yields 6.334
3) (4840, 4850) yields 6.403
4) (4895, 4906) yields 7.048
